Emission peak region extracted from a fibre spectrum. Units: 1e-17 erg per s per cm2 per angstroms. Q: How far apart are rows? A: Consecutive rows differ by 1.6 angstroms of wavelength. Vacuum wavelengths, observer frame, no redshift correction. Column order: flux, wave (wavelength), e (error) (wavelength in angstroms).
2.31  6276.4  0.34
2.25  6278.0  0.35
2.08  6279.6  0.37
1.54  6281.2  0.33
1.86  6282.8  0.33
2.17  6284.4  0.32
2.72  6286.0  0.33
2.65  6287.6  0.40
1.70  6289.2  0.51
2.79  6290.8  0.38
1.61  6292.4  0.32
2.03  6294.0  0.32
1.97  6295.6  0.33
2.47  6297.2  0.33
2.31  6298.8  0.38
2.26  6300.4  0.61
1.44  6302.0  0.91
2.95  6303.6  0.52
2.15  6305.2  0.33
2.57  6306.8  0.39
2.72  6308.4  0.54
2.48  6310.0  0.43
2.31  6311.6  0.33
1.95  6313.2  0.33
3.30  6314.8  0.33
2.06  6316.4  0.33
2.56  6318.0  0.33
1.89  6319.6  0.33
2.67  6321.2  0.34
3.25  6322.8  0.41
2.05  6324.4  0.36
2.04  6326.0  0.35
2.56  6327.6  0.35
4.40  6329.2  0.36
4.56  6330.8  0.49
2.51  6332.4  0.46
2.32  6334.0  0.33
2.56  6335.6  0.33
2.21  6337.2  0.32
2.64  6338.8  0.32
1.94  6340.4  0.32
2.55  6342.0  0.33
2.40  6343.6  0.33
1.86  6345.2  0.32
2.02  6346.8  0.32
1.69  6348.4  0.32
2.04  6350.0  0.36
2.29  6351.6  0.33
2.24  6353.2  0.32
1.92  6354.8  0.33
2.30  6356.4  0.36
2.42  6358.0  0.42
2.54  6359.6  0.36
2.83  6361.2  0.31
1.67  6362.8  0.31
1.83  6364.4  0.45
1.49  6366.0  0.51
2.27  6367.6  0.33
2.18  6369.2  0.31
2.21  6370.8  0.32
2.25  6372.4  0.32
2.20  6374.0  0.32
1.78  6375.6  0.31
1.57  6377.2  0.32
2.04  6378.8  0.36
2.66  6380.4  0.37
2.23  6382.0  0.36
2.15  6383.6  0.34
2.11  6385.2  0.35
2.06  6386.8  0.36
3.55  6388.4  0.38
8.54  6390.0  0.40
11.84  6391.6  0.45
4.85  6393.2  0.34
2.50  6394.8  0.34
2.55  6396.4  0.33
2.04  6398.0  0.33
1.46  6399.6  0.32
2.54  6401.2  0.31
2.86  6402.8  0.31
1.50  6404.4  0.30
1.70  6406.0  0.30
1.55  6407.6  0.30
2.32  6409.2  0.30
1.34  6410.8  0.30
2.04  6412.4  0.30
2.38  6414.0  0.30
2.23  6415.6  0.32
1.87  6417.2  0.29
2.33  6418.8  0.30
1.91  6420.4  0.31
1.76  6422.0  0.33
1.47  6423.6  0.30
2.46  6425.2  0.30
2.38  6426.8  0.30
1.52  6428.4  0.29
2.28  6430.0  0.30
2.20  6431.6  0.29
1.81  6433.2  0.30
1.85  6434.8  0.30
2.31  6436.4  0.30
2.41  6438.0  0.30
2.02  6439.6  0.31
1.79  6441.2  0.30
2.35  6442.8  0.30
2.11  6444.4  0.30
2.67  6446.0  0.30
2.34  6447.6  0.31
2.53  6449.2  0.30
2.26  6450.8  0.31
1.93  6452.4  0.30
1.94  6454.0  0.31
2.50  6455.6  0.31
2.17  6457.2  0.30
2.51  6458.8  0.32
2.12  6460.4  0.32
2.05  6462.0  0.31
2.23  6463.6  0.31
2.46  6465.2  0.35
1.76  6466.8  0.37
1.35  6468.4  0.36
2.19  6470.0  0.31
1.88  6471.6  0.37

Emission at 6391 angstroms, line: [O III] 5007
